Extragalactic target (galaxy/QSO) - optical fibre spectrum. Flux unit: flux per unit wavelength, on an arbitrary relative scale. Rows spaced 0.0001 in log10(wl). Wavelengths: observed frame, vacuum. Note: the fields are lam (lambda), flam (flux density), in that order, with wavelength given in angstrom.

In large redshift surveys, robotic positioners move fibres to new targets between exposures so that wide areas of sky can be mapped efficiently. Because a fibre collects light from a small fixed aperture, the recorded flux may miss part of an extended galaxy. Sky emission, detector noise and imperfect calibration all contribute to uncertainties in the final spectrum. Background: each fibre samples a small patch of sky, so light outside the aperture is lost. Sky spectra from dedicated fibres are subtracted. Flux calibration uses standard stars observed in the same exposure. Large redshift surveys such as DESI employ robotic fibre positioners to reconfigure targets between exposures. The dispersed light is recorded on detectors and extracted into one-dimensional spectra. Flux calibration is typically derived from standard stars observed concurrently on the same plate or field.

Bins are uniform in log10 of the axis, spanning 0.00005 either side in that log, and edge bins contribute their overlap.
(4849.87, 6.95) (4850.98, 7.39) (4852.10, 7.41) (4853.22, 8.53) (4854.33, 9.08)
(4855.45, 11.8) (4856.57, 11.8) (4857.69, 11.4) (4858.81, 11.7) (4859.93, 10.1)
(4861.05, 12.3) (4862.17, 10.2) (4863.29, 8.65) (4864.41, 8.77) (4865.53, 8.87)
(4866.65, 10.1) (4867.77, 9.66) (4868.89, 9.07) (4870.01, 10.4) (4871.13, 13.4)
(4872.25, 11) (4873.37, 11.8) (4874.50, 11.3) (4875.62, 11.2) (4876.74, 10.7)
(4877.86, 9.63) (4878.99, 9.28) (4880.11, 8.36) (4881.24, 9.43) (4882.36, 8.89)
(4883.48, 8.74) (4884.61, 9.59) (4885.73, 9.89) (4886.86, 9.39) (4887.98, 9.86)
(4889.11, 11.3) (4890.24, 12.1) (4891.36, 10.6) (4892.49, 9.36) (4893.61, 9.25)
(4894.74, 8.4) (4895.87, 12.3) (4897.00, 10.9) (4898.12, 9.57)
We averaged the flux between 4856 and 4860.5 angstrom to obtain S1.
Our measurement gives 11.2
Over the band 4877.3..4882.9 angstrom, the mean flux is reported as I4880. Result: 9.11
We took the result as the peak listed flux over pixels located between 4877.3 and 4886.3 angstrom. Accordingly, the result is 9.89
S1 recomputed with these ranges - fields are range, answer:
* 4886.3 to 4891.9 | 10.7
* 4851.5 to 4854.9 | 8.34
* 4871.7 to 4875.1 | 11.4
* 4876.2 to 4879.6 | 9.84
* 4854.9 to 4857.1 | 11.8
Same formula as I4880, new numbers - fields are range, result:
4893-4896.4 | 9.95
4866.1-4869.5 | 9.63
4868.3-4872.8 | 11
